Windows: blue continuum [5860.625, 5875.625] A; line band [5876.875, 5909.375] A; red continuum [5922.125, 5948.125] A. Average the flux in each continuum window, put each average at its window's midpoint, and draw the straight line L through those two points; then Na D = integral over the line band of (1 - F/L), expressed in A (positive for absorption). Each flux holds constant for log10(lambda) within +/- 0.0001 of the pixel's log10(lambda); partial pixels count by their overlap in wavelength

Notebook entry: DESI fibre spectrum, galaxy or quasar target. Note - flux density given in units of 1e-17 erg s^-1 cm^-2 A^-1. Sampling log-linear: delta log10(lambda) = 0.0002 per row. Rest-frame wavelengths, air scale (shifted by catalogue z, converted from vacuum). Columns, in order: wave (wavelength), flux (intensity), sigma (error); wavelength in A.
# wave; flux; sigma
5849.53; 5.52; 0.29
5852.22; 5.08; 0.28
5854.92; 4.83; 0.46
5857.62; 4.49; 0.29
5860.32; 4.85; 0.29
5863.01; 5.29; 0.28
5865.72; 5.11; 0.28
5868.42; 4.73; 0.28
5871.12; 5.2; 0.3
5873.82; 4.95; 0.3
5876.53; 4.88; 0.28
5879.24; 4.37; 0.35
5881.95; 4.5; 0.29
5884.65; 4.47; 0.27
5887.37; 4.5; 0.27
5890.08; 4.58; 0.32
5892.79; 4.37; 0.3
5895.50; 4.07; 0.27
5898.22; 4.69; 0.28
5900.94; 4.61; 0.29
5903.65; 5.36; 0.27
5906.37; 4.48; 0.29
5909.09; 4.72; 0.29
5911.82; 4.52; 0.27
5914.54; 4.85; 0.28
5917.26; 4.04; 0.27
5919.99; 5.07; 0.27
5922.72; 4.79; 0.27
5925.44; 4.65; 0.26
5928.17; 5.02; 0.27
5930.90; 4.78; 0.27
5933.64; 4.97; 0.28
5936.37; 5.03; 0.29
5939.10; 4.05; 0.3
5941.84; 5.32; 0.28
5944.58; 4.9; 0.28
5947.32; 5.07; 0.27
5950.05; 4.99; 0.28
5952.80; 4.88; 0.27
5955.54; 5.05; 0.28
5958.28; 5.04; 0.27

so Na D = 2.6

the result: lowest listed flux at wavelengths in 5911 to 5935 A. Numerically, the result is 4.04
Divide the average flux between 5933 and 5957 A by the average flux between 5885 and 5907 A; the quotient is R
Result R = 1.07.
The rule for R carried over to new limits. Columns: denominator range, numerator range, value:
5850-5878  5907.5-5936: 0.96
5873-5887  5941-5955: 1.09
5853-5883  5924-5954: 1.01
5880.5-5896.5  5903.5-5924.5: 1.06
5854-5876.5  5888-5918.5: 0.93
